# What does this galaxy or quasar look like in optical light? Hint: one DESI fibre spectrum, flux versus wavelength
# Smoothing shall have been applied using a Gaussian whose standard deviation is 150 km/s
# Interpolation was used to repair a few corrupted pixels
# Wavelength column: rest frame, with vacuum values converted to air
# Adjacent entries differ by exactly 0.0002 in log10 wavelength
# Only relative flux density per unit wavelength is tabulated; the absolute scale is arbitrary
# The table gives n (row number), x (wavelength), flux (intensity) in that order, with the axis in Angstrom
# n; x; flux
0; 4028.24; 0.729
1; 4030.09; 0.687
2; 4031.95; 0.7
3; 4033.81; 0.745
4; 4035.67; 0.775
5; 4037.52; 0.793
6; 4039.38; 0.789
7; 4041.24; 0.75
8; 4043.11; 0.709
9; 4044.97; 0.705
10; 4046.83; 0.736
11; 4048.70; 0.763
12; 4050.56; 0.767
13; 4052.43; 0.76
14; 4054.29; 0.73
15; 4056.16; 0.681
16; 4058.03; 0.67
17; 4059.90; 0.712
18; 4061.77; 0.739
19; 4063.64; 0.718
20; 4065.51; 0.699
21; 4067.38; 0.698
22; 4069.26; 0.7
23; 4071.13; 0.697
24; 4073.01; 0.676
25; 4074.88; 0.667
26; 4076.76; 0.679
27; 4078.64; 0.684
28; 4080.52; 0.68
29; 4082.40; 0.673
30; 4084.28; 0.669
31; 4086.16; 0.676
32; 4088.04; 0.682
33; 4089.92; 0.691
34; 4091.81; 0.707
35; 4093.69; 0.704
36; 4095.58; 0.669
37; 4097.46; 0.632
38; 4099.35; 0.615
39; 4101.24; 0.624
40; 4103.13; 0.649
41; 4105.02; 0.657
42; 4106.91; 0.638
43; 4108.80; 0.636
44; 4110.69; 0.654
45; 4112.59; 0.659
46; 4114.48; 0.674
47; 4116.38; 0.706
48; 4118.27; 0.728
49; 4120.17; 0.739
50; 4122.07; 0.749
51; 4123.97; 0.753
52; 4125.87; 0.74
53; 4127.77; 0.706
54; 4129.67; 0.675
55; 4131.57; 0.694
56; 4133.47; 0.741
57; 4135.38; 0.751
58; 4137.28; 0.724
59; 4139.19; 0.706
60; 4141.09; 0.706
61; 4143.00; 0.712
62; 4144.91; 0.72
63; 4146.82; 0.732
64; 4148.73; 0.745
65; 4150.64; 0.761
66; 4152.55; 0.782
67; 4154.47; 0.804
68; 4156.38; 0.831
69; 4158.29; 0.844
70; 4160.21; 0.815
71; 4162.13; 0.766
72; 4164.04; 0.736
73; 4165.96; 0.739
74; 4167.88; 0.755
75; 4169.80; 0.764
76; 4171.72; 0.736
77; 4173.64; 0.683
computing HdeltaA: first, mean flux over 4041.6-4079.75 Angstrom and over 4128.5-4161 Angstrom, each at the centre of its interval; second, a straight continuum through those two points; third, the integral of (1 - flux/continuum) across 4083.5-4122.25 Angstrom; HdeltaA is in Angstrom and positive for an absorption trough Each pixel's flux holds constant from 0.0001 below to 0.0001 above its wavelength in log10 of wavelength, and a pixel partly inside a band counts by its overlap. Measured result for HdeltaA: 3.0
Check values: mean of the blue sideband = 0.71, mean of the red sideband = 0.749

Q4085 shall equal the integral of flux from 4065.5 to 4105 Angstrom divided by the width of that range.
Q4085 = 0.674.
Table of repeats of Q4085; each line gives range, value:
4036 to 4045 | 0.756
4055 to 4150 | 0.693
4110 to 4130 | 0.709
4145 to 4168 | 0.774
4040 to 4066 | 0.725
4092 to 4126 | 0.678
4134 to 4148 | 0.722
